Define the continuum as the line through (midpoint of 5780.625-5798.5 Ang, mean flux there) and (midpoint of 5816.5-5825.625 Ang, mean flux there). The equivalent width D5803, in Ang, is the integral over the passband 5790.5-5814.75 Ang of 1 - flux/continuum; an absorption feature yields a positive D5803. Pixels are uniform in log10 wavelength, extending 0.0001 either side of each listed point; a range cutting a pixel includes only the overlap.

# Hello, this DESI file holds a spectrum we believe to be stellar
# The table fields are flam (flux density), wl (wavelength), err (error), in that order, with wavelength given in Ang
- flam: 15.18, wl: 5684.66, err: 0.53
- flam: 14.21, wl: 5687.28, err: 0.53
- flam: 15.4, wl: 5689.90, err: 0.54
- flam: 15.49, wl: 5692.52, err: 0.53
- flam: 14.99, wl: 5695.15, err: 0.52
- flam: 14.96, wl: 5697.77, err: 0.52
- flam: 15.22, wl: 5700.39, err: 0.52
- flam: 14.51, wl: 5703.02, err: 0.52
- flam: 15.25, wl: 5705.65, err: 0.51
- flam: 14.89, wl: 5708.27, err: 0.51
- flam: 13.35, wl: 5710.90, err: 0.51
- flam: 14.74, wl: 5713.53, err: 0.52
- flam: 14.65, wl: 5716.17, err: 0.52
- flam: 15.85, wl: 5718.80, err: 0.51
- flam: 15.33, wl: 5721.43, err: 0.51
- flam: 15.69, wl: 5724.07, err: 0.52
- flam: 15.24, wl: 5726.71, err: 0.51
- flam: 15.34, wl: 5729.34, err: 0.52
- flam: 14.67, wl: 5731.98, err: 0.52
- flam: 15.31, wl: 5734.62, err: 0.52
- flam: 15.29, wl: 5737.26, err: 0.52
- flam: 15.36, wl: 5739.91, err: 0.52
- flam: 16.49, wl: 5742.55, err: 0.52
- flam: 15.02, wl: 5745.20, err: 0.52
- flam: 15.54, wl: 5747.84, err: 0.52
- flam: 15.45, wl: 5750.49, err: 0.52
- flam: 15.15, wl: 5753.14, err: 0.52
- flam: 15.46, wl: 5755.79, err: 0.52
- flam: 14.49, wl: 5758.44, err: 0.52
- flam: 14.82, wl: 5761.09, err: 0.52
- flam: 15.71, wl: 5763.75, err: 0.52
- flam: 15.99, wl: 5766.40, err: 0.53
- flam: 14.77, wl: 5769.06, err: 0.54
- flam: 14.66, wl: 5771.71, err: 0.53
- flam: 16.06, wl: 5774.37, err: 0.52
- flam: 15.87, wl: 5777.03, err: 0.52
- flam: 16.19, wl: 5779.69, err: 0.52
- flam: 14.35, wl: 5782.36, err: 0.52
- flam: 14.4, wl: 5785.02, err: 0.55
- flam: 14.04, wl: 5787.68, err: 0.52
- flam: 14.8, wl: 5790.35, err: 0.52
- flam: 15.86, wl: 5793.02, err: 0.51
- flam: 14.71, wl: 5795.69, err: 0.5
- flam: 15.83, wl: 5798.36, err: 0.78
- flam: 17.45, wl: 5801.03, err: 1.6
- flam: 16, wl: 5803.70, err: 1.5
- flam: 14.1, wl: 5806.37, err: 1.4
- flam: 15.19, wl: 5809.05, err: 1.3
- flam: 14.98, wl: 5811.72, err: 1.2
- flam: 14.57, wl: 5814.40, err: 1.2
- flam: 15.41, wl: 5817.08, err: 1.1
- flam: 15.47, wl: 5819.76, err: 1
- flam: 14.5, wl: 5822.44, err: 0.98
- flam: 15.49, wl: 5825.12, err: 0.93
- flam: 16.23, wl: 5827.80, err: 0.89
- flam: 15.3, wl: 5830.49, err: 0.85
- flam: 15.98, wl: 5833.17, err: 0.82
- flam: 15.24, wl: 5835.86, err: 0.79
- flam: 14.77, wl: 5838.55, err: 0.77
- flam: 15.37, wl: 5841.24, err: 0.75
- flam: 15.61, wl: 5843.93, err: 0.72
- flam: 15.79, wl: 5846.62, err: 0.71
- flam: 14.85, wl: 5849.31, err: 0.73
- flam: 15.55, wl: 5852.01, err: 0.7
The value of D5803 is -0.7 Ang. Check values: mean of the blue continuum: 14.8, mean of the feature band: 15.4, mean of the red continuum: 15.2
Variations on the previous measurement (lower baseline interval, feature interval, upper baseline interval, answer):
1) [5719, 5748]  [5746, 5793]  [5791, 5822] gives 0.6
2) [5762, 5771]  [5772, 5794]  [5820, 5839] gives 0.3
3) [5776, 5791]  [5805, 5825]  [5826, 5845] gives 0.5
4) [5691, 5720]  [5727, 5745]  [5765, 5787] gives -0.4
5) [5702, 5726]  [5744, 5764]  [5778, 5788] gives -0.4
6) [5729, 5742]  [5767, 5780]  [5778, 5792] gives -0.5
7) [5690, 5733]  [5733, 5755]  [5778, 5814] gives -0.5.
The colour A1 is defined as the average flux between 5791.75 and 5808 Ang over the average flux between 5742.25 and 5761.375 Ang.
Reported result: 1.03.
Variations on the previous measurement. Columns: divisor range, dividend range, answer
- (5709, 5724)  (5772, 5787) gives 1.03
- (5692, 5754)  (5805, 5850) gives 1.01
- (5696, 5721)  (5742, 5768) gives 1.04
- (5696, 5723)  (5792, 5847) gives 1.04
